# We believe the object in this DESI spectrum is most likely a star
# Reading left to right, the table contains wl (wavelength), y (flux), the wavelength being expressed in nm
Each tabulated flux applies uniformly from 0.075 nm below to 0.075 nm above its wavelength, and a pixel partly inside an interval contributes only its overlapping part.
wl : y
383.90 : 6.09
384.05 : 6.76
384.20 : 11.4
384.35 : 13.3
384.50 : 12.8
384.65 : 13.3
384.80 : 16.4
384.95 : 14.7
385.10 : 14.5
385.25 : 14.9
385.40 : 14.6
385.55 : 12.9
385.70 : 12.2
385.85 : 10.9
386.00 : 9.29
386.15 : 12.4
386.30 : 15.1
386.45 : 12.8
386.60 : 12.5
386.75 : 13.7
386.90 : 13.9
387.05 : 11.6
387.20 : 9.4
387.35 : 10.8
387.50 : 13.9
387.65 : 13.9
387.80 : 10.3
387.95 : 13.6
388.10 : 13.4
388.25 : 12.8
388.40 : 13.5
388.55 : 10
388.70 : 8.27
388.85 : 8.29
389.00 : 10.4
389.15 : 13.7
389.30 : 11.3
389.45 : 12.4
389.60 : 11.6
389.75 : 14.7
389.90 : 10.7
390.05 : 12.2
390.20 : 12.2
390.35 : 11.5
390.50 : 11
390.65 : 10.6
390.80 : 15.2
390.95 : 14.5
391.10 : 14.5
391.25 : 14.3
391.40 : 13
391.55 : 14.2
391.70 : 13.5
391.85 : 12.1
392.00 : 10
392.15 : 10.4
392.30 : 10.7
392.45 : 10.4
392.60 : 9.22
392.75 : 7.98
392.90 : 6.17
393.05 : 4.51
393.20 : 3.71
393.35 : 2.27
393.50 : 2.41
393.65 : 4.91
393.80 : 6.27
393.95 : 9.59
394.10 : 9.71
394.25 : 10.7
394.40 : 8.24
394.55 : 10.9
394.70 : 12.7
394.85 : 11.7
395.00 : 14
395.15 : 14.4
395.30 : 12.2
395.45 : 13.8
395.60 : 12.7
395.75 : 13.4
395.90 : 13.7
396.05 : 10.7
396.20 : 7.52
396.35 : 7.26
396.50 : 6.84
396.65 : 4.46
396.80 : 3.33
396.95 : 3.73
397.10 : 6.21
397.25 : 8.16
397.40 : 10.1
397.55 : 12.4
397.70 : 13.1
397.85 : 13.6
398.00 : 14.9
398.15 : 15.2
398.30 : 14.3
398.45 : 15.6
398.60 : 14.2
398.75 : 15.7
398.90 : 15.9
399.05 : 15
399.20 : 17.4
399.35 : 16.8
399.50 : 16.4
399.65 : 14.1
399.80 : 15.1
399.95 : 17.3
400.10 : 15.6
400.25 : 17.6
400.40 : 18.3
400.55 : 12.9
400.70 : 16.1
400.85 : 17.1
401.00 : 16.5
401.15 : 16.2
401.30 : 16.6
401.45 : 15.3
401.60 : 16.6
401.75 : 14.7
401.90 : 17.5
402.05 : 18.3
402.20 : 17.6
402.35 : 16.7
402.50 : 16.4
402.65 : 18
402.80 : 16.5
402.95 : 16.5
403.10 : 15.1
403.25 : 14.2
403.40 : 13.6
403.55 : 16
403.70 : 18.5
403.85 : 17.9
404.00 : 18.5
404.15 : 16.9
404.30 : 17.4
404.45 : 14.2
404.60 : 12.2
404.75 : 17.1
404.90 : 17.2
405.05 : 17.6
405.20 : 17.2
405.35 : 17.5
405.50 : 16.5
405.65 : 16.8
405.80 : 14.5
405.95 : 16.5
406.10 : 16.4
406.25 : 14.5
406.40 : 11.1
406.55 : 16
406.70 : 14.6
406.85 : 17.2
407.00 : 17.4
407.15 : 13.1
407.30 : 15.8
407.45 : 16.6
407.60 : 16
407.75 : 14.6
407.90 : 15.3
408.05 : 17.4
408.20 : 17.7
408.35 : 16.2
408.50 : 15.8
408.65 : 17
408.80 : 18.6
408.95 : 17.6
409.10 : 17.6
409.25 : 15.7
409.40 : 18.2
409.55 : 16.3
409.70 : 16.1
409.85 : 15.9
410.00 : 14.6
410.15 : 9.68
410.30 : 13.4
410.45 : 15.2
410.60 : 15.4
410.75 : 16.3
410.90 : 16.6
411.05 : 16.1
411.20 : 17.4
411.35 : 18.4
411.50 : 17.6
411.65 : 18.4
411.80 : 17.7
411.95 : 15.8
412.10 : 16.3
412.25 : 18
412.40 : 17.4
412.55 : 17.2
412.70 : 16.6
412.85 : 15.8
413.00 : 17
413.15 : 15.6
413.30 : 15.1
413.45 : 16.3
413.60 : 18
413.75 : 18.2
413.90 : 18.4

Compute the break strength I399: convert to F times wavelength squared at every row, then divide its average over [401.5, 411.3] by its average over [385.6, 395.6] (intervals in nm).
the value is 1.6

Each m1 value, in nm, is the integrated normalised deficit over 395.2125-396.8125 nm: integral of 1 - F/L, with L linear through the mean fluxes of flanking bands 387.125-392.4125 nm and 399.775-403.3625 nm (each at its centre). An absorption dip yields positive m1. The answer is 0.49 nm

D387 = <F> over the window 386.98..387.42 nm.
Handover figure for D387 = 10.6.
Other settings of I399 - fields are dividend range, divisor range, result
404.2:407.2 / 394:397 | 1.64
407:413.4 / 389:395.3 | 1.68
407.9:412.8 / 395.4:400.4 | 1.39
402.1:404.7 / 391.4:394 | 2.08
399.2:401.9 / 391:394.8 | 1.80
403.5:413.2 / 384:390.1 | 1.47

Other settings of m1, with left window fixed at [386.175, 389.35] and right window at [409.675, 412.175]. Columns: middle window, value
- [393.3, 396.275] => 0.698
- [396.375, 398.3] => 0.594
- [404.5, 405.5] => -0.098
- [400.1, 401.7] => -0.225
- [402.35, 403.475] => -0.095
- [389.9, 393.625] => 0.726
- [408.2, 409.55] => -0.129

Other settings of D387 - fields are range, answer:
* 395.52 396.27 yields 11.6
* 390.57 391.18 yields 13.7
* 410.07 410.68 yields 13.5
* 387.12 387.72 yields 12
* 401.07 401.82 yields 15.9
